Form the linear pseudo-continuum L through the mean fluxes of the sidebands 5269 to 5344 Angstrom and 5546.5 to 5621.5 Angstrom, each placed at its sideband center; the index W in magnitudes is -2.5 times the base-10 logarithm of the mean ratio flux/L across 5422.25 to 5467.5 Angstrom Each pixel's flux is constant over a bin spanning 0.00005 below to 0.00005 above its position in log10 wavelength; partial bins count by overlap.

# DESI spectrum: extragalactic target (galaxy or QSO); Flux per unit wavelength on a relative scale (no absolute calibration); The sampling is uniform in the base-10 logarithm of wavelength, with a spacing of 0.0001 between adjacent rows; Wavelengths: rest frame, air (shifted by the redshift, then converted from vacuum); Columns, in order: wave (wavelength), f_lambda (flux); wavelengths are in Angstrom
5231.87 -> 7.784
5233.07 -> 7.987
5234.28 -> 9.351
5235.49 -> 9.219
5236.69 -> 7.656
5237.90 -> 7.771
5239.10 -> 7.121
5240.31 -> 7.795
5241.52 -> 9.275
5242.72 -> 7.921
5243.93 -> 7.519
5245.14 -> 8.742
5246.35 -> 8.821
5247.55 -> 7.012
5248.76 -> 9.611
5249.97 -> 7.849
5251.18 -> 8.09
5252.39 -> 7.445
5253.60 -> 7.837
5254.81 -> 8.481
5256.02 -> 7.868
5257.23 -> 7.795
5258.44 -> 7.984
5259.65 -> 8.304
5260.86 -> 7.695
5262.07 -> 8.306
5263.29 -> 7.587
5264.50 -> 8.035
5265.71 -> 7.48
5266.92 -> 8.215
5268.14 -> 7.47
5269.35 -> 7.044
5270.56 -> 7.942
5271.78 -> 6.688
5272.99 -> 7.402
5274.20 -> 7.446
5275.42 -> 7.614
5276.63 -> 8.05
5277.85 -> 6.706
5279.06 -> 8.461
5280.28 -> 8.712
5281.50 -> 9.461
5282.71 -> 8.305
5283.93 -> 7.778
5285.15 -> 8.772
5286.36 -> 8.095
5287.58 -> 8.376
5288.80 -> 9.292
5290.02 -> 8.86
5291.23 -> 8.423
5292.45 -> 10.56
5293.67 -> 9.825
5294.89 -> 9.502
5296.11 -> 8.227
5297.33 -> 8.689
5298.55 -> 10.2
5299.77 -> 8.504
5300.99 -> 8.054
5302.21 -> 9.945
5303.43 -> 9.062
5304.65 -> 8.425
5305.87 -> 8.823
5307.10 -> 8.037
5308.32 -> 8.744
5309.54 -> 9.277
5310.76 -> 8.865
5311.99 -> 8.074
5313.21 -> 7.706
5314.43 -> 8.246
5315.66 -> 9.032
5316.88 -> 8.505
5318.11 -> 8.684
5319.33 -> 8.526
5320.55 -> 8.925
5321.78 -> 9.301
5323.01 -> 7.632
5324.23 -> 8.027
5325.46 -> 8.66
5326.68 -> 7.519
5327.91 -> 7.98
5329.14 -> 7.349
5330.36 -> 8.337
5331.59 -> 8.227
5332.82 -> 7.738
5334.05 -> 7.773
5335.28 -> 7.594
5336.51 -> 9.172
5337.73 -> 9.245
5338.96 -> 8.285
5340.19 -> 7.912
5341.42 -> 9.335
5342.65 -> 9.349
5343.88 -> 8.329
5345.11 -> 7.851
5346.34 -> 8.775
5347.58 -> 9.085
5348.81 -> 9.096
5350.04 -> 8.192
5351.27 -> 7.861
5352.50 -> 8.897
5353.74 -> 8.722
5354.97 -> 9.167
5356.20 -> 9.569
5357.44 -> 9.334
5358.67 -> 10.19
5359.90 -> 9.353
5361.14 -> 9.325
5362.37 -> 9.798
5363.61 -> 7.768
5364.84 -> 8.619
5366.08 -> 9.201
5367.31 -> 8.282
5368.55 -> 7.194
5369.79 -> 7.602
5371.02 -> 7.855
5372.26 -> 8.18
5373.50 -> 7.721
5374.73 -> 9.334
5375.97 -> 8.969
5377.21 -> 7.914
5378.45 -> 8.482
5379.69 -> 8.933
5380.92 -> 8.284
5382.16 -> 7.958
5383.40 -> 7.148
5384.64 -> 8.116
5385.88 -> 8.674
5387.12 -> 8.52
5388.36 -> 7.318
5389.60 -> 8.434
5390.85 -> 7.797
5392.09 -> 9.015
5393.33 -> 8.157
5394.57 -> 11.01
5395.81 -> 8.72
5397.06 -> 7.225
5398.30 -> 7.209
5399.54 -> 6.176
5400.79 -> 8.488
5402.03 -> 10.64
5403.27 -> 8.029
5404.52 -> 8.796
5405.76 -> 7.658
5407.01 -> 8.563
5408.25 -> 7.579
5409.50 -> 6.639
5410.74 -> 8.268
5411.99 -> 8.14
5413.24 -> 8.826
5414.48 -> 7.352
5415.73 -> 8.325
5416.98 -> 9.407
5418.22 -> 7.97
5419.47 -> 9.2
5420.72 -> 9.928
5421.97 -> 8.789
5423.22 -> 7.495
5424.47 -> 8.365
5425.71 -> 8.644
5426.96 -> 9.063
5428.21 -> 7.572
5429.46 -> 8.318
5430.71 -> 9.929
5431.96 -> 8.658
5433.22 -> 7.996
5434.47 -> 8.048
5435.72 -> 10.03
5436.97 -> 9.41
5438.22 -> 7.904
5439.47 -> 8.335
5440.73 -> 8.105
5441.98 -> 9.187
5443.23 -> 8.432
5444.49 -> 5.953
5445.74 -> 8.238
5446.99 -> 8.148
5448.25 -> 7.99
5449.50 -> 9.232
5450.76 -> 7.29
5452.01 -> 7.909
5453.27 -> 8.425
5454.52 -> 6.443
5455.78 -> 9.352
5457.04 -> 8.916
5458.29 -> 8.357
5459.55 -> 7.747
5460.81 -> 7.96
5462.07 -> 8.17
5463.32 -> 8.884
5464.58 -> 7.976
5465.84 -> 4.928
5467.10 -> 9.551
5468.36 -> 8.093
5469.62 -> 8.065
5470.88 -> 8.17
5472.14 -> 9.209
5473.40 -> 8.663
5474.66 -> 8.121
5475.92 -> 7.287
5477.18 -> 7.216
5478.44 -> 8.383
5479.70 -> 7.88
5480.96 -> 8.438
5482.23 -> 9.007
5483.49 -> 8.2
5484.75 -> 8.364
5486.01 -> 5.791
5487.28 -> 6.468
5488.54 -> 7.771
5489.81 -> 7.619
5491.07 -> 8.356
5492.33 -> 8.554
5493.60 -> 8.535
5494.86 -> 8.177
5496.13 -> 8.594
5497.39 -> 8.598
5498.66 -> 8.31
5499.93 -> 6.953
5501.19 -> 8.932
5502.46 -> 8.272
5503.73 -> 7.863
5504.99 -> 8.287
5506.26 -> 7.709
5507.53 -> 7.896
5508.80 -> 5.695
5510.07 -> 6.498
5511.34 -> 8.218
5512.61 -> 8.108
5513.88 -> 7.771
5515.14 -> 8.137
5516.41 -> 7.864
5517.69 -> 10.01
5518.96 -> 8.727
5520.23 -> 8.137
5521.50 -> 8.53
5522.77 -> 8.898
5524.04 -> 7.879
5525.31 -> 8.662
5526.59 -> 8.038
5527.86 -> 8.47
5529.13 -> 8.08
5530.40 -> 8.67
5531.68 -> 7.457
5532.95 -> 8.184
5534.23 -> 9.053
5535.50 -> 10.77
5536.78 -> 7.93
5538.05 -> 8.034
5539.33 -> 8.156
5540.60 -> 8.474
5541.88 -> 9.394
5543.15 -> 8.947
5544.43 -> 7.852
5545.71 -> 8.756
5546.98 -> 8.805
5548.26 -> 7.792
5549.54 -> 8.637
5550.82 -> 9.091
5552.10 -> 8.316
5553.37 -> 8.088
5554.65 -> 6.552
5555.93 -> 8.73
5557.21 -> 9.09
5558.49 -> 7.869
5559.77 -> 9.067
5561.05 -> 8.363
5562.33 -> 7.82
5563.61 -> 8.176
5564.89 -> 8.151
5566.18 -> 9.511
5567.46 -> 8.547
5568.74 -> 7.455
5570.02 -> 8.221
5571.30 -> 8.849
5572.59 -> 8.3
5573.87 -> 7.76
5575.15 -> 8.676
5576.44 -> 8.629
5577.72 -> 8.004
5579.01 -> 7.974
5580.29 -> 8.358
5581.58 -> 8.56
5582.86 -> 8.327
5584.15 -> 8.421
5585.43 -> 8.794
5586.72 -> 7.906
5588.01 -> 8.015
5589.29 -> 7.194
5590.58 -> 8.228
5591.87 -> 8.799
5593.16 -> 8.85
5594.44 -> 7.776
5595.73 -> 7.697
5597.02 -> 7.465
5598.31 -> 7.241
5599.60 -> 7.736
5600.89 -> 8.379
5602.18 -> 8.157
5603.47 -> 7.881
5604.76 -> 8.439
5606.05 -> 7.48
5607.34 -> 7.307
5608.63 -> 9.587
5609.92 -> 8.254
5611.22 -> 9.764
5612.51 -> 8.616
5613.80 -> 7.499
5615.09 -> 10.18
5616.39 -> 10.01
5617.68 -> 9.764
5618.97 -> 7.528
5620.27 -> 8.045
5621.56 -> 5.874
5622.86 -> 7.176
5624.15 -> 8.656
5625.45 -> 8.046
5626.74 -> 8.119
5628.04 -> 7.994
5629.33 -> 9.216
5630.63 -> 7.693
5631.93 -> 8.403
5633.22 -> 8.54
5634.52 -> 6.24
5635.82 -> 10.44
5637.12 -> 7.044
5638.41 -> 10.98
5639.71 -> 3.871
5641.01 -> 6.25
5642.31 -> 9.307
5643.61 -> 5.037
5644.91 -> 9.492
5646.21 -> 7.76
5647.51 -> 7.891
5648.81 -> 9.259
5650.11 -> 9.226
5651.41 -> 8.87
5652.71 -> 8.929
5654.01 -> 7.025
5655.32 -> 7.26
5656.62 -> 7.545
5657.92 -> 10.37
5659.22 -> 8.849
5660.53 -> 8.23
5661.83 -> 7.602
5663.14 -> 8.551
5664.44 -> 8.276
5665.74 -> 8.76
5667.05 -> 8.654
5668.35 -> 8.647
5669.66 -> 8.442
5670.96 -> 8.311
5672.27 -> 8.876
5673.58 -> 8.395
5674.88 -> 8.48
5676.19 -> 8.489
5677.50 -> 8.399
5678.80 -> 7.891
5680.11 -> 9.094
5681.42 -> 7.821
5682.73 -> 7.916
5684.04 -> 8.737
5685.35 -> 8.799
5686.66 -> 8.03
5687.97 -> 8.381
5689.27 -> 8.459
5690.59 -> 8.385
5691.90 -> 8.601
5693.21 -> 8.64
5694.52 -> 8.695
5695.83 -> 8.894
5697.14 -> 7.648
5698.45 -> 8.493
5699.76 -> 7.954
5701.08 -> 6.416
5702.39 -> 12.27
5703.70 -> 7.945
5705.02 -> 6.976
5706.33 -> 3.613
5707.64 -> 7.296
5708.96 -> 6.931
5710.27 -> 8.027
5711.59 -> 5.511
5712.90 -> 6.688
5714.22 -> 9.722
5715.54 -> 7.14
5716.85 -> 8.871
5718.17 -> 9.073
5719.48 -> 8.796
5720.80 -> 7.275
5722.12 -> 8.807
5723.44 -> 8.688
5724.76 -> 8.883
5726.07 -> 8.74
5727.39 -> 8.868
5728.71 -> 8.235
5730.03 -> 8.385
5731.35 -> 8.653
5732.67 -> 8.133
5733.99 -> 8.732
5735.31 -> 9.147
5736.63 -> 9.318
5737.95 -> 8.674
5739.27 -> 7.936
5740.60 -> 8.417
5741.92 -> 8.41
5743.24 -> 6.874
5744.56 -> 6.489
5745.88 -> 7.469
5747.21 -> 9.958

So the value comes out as 0.017 mag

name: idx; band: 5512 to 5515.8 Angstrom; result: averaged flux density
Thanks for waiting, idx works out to 8.02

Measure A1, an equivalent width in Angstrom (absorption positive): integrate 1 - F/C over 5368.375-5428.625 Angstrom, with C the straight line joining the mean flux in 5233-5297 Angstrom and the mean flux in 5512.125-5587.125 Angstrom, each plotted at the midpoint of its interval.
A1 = 0.0 Angstrom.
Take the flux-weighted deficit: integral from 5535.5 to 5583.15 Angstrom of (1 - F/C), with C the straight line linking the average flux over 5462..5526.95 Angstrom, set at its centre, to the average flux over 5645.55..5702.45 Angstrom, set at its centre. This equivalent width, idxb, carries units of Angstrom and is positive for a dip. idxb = -1.22 Angstrom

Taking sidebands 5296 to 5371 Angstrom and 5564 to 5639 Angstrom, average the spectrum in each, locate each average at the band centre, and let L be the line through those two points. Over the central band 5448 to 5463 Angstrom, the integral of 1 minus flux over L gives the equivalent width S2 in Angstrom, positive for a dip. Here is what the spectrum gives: 0.5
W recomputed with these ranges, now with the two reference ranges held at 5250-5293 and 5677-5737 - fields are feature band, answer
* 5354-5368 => -0.13 mag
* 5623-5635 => 0.01 mag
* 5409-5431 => -0.04 mag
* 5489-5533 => 0.00 mag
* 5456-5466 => 0.01 mag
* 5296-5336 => -0.05 mag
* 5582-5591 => 0.00 mag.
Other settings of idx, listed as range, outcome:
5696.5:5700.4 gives 8.04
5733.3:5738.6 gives 8.97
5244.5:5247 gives 8.74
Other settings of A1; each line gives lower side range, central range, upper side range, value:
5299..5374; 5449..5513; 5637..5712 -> 2.9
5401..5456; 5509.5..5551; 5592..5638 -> -0.7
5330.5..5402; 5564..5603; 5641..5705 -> 1.0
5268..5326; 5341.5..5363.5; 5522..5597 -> -1.3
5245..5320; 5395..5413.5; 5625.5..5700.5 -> 0.5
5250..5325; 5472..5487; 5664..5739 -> 0.6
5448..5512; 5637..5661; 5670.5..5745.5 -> 0.2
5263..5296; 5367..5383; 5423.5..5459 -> 0.2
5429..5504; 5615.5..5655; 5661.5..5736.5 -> 0.7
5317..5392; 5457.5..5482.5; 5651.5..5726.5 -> 0.8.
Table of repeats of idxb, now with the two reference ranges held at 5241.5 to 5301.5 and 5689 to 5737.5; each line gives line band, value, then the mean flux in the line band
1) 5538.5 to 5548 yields -0.43 Angstrom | 8.58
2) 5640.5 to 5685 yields -0.71 Angstrom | 8.32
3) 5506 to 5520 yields 0.55 Angstrom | 7.88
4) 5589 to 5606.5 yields 0.49 Angstrom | 7.97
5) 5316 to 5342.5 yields -0.37 Angstrom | 8.35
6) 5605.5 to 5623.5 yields -0.37 Angstrom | 8.37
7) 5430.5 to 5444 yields -0.73 Angstrom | 8.66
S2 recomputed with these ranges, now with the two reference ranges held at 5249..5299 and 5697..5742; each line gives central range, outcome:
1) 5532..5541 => -0.5 Angstrom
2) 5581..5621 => -0.8 Angstrom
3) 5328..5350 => -0.6 Angstrom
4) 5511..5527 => -0.4 Angstrom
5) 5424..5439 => -0.9 Angstrom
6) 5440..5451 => 0.1 Angstrom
